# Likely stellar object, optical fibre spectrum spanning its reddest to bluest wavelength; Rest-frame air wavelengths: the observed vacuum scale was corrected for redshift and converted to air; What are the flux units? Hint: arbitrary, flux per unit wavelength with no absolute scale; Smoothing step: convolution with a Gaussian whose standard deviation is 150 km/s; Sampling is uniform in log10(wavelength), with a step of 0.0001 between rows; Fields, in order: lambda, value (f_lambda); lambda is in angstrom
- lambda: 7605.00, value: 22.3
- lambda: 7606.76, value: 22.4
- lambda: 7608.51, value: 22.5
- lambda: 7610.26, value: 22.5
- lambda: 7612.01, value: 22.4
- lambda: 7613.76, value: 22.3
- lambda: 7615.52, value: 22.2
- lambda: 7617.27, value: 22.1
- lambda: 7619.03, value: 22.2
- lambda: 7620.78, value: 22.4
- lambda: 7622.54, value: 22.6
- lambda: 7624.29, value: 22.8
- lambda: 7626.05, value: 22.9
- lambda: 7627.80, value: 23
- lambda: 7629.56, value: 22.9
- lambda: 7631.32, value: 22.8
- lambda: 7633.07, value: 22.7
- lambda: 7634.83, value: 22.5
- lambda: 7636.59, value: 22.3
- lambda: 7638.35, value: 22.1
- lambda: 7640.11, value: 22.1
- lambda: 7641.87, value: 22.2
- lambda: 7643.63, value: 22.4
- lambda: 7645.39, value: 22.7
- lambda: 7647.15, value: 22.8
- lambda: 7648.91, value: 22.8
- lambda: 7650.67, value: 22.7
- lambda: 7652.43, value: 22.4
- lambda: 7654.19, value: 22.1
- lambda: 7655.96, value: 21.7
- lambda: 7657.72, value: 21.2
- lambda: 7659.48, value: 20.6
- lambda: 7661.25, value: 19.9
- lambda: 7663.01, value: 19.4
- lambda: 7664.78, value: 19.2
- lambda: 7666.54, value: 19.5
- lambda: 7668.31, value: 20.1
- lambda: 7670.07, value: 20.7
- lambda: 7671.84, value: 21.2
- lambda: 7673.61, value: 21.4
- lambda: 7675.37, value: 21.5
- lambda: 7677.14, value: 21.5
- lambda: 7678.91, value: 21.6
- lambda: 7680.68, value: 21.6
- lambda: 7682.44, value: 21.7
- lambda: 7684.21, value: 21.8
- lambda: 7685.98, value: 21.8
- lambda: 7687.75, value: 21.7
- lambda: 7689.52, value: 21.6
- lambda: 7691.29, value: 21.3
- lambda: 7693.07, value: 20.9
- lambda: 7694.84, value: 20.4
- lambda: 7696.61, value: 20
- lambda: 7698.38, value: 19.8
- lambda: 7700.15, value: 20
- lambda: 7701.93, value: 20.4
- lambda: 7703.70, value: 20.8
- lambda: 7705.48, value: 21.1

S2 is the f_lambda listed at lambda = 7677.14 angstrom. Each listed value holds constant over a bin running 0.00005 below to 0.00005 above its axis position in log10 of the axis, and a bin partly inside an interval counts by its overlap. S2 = 21.5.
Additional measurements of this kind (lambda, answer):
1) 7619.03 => 22.2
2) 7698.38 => 19.8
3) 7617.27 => 22.1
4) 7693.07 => 20.9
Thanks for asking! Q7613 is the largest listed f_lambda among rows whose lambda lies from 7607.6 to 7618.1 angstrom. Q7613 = 22.5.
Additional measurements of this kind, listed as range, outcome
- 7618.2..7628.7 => 23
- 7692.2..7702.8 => 20.9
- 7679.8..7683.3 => 21.7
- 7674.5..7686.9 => 21.8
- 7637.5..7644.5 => 22.4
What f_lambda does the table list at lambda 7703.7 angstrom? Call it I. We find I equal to 20.8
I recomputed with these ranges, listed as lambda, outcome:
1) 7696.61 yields 20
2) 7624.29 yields 22.8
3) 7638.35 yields 22.1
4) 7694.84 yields 20.4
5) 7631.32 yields 22.8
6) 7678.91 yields 21.6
